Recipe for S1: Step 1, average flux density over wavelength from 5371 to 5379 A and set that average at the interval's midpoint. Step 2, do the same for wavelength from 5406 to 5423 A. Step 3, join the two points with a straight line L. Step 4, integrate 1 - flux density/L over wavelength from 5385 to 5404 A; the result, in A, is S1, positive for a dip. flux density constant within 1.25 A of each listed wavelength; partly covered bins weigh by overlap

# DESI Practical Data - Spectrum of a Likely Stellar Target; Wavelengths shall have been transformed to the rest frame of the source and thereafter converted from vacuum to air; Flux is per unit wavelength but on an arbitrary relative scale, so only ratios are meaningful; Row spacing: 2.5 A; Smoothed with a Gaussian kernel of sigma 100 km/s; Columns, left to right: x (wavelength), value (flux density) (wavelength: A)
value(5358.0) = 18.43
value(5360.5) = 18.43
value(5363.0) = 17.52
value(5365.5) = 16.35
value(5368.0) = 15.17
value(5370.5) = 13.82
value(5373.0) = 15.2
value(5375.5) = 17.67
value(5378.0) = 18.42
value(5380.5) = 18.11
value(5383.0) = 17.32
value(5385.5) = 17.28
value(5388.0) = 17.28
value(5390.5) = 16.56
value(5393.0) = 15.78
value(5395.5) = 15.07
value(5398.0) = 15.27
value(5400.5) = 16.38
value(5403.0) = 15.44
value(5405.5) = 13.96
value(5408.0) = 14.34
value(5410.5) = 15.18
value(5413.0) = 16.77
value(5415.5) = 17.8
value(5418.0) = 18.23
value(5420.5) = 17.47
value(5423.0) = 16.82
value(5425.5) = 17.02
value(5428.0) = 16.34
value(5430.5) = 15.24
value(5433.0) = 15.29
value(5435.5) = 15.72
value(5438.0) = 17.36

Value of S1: 0.6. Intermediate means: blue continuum 16.7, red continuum 16.5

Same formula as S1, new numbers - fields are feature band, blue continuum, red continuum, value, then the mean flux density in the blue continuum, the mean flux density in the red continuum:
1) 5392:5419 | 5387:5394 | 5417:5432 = 1.37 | 16.5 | 16.8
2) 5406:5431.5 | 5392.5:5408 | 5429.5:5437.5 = -1.69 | 15.2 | 15.6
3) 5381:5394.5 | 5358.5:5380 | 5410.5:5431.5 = -0.10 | 16.7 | 16.9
